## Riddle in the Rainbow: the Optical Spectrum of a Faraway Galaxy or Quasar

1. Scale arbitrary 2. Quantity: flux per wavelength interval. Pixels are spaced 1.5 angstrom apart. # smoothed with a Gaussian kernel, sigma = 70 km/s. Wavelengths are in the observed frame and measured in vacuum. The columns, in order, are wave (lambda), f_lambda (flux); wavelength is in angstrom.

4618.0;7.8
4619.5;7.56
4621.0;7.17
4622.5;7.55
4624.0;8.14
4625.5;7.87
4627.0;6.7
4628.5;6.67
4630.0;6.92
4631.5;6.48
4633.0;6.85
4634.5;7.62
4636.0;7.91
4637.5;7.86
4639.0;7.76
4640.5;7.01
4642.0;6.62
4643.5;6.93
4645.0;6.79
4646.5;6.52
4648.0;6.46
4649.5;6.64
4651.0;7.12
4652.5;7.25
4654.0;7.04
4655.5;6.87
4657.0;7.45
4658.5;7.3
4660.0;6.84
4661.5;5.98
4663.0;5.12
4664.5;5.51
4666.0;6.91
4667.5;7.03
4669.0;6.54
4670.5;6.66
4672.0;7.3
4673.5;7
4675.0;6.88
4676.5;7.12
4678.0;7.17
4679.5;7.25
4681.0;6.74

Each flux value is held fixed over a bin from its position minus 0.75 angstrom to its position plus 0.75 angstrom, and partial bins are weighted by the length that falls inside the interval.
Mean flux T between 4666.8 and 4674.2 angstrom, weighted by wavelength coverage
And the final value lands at 6.9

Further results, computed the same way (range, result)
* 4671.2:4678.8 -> 7.09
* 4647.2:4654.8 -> 6.9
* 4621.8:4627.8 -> 7.56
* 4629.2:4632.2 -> 6.7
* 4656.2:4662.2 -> 6.9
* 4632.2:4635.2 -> 7.22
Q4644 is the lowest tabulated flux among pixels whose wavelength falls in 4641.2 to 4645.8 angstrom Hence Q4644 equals 6.62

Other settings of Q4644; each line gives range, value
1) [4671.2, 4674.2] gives 7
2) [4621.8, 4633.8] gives 6.48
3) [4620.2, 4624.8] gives 7.17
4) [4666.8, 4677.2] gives 6.54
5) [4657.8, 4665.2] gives 5.12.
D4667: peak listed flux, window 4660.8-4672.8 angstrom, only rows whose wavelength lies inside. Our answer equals 7.3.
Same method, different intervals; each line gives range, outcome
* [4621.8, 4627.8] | 8.14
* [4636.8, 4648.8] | 7.86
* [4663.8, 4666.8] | 6.91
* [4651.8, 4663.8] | 7.45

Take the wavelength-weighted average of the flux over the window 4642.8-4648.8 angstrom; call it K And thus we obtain 6.67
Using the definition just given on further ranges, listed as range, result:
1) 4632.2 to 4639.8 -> 7.59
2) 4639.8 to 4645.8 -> 6.83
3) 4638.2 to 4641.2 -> 7.4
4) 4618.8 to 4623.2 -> 7.42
